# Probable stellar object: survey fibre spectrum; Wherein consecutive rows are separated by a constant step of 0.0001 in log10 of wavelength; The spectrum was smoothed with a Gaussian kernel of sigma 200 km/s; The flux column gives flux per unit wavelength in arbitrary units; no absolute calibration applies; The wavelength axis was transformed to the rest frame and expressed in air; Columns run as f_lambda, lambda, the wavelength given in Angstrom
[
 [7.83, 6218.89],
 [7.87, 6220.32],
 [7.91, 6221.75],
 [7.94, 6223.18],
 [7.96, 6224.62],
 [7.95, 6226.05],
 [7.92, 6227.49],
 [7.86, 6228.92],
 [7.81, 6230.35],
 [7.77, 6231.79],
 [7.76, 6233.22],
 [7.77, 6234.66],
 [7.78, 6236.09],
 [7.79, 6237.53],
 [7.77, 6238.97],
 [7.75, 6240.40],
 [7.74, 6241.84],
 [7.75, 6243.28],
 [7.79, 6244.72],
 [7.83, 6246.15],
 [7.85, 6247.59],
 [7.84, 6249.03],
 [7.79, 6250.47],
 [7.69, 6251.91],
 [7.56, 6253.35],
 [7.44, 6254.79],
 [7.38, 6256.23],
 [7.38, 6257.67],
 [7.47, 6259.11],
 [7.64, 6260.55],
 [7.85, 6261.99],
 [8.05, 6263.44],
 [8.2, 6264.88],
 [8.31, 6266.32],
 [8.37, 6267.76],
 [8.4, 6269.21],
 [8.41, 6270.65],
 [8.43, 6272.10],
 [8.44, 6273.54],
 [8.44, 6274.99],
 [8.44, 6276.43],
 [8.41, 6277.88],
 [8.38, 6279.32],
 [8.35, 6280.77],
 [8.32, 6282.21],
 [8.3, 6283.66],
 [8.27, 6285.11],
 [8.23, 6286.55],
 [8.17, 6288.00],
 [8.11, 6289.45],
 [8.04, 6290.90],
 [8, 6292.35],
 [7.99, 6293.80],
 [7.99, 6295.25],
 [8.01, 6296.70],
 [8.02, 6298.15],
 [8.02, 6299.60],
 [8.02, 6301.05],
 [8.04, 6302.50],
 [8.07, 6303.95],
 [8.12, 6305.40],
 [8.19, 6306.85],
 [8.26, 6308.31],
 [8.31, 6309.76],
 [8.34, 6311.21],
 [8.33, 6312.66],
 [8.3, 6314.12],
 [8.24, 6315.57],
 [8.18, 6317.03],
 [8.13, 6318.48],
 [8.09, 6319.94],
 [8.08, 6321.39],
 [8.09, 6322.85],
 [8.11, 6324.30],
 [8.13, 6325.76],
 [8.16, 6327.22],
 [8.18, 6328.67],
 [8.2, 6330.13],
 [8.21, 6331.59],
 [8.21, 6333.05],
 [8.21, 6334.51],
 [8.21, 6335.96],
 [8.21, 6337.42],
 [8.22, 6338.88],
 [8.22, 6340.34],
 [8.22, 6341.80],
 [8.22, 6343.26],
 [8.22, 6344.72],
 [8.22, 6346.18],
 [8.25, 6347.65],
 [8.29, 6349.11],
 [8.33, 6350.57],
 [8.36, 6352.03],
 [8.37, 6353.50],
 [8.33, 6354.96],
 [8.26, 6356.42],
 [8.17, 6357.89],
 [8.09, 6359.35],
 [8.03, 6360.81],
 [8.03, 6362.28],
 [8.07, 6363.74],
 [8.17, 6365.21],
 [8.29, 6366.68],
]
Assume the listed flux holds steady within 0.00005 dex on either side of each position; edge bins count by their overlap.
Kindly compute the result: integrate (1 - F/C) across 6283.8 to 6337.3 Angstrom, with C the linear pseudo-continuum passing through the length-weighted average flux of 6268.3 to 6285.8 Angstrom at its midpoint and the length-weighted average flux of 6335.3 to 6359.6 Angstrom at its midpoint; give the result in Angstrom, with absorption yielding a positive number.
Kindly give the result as 1.1 Angstrom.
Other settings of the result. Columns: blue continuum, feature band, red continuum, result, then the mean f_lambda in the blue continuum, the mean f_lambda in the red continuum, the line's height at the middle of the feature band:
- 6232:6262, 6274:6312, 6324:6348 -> -1.12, 7.7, 8.2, 7.96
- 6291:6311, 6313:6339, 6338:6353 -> 0.01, 8.09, 8.25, 8.18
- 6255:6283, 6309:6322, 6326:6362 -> -0.06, 8.13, 8.22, 8.19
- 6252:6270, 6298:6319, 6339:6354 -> -0.27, 7.84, 8.26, 8.07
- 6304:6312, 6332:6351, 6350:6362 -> 0.01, 8.24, 8.23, 8.23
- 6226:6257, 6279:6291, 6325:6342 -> -0.43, 7.75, 8.2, 7.96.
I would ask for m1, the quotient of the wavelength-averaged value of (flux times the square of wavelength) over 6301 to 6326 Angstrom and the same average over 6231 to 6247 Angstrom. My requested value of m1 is 1.08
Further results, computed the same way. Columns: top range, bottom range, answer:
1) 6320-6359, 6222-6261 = 1.09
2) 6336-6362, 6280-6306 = 1.03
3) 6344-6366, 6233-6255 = 1.10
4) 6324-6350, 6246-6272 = 1.07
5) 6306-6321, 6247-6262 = 1.10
